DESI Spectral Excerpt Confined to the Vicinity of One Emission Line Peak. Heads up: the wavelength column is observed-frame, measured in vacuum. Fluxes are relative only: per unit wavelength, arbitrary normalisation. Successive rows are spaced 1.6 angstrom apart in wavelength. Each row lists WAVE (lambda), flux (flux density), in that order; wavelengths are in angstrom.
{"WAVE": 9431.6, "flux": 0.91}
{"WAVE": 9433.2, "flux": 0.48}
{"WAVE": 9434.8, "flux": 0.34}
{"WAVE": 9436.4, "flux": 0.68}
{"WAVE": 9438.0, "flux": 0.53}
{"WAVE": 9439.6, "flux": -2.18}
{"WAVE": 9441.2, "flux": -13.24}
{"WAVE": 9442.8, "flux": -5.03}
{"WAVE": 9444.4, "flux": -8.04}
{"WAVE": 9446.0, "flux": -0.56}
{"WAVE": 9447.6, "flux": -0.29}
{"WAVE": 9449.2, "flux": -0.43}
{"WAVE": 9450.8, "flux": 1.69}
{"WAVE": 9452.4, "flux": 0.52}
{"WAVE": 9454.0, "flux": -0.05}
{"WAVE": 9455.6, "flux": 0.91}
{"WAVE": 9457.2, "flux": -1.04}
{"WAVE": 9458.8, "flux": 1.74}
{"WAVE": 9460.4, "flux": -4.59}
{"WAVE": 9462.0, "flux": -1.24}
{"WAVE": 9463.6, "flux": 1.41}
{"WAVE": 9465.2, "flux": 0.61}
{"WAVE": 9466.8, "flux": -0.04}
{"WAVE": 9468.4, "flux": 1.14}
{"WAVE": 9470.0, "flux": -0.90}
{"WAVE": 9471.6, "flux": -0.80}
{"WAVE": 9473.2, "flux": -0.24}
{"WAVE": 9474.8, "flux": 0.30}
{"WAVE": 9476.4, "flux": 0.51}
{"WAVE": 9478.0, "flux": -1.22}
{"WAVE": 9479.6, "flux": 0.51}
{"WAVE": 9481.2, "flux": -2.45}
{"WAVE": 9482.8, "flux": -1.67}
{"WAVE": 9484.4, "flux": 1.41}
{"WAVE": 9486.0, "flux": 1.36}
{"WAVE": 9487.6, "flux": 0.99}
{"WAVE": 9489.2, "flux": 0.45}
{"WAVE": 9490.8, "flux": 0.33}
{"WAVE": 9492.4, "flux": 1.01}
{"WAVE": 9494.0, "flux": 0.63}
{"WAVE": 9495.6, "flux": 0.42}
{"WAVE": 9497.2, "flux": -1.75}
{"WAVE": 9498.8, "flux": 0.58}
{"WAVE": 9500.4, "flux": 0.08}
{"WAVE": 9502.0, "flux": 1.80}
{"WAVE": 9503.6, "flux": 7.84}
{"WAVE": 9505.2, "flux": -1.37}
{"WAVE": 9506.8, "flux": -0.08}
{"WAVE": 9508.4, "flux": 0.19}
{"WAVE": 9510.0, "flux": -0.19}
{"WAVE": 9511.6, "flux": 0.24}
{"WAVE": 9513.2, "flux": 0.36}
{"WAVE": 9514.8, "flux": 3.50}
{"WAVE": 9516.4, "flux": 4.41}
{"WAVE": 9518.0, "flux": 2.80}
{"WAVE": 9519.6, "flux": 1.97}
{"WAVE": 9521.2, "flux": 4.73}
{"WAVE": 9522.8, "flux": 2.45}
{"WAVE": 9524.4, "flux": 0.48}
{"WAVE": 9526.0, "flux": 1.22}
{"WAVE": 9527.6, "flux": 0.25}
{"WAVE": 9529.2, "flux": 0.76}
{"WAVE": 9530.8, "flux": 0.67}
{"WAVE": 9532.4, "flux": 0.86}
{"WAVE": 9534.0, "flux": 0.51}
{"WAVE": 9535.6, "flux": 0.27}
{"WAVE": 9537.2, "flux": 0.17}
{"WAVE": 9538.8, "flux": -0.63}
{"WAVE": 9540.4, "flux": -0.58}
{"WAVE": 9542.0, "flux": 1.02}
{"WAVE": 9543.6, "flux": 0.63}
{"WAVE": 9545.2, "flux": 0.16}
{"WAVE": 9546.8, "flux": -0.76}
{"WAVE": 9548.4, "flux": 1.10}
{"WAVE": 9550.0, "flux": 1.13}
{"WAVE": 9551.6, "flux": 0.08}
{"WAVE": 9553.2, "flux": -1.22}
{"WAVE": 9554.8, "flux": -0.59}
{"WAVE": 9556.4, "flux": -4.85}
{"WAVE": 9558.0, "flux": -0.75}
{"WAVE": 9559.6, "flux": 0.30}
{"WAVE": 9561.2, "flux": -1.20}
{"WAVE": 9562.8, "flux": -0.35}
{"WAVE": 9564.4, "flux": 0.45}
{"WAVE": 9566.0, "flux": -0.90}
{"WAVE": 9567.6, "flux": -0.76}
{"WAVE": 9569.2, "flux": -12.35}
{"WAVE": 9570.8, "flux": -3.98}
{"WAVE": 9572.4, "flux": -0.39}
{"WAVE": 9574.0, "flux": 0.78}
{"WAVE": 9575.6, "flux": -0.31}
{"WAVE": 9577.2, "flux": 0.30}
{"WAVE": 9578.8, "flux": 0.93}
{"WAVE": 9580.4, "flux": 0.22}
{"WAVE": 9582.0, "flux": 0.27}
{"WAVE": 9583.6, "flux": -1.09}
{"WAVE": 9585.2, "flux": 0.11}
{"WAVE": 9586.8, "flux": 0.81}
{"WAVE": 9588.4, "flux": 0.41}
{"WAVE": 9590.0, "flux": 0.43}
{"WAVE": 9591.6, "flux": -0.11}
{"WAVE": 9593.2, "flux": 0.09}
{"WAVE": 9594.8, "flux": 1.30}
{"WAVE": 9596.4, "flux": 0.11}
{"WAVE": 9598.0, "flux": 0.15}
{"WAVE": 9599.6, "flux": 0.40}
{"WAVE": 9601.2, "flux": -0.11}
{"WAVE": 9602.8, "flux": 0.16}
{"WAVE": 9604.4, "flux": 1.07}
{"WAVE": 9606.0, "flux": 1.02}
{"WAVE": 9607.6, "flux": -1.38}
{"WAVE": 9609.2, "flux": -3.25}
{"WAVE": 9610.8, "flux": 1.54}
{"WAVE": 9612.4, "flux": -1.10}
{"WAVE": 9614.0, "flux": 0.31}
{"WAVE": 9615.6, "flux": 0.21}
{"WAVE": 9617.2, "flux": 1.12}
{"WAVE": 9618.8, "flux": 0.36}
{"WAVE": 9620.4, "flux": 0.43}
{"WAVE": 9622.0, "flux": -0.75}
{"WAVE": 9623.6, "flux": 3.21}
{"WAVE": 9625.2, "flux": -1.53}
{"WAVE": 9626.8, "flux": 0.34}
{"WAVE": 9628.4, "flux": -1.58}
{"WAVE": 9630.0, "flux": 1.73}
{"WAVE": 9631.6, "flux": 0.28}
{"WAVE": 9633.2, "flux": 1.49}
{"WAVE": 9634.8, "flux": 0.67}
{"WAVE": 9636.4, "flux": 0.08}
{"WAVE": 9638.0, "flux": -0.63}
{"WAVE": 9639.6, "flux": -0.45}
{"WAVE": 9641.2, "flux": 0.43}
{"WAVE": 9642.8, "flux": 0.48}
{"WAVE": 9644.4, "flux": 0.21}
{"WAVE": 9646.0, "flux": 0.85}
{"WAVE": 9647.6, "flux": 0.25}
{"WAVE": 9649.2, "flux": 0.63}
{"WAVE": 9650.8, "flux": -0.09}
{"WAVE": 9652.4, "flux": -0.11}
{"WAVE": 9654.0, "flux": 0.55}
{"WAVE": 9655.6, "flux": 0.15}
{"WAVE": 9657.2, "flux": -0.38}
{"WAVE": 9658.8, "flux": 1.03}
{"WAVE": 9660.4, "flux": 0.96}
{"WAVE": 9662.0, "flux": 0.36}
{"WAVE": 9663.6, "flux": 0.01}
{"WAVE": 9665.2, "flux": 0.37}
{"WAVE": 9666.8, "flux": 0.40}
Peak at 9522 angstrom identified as [O III] 5007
